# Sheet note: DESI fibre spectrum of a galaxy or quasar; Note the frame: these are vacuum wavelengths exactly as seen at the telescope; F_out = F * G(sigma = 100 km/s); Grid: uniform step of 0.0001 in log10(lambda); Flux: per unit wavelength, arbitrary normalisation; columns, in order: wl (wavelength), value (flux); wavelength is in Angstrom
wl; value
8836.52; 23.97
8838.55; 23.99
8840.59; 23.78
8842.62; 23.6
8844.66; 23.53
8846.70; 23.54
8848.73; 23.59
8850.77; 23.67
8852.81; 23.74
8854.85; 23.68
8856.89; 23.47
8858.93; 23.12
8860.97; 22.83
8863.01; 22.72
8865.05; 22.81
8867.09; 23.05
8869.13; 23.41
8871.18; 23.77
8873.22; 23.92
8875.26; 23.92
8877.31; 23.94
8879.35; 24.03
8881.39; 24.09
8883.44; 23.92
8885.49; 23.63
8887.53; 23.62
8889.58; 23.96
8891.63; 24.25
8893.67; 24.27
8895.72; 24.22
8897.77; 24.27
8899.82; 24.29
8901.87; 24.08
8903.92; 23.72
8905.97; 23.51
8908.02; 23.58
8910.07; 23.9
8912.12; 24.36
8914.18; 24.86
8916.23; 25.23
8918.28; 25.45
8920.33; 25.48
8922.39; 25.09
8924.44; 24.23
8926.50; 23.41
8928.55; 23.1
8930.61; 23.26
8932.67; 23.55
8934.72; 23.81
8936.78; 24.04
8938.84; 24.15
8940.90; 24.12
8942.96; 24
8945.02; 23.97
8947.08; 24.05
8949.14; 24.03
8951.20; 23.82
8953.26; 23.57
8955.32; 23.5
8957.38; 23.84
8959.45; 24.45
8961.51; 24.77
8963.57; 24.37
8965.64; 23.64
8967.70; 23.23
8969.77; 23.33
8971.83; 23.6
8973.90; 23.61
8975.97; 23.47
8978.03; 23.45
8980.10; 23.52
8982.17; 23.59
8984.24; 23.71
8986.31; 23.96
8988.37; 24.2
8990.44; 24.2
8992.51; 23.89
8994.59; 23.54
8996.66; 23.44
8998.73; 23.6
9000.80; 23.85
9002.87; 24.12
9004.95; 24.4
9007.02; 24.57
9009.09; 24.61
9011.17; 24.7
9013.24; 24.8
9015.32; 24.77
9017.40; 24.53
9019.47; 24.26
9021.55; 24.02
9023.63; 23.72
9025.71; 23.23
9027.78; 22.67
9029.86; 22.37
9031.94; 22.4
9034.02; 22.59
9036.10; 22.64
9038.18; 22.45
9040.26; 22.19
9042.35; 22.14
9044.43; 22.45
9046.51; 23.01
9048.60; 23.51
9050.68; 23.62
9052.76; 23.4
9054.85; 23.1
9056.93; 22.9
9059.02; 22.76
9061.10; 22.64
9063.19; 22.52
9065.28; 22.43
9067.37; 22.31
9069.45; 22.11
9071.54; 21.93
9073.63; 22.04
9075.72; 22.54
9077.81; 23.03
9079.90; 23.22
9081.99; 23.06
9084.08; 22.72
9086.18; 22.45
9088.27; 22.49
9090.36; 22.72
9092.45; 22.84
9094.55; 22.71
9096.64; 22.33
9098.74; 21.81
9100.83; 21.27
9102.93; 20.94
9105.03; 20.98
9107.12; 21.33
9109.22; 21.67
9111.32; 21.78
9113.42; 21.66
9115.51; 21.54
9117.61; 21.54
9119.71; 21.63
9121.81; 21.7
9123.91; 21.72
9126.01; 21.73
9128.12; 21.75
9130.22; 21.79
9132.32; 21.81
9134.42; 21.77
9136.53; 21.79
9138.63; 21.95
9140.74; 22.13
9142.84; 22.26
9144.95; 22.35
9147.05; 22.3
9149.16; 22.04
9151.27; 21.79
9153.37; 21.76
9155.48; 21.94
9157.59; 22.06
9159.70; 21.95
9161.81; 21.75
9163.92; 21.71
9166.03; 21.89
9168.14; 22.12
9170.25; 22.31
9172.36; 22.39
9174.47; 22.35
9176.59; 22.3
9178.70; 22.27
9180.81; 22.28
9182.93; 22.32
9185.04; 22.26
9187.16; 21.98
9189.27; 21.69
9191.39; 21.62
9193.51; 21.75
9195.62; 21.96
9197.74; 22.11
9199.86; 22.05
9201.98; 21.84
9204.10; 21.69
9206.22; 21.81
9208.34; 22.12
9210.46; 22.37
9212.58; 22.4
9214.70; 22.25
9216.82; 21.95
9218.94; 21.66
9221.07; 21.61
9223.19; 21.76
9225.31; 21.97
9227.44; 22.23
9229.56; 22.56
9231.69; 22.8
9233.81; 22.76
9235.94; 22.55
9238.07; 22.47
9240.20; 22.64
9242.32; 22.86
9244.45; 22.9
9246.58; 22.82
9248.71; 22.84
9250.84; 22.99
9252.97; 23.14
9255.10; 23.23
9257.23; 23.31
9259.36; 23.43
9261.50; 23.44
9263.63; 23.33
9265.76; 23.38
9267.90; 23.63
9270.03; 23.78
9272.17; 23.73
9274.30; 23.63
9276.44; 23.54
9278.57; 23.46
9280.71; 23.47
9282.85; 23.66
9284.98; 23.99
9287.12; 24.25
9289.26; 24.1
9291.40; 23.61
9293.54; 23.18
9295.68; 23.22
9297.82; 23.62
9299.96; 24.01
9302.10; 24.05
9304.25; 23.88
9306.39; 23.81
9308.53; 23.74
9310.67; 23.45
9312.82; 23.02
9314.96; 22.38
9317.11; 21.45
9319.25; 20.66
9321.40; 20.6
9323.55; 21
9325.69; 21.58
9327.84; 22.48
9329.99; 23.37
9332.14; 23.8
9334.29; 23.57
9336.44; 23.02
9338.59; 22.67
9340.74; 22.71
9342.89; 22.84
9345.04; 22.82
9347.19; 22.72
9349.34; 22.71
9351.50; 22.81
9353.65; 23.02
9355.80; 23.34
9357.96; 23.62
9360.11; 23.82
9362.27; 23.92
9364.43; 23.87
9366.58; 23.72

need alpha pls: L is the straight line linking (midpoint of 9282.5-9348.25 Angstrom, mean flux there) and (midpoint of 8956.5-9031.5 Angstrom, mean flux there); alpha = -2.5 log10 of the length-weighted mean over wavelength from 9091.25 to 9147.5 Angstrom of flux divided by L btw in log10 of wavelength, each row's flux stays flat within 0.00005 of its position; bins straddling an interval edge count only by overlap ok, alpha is 0.082 mag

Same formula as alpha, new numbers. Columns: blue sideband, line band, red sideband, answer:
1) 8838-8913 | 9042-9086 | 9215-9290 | 0.030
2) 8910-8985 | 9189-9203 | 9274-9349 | 0.072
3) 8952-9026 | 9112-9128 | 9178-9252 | 0.063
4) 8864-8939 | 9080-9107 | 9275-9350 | 0.064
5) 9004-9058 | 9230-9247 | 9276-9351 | 0.020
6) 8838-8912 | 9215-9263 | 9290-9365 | 0.023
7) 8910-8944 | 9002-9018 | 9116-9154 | -0.057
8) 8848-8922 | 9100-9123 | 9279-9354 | 0.096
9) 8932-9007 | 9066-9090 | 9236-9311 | 0.055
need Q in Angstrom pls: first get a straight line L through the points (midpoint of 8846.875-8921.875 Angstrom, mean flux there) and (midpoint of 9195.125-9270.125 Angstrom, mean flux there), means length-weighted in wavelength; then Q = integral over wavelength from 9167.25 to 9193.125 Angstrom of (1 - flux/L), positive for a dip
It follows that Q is 0.70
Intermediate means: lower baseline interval 23.9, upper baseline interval 22.6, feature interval 22.1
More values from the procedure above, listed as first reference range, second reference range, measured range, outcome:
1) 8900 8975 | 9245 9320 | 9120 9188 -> 4.59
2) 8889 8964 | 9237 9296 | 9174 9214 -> 2.49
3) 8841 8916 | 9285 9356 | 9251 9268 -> -0.19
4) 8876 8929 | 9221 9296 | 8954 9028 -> -0.03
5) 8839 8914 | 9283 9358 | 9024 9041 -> 0.62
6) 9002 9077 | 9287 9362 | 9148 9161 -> 0.66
